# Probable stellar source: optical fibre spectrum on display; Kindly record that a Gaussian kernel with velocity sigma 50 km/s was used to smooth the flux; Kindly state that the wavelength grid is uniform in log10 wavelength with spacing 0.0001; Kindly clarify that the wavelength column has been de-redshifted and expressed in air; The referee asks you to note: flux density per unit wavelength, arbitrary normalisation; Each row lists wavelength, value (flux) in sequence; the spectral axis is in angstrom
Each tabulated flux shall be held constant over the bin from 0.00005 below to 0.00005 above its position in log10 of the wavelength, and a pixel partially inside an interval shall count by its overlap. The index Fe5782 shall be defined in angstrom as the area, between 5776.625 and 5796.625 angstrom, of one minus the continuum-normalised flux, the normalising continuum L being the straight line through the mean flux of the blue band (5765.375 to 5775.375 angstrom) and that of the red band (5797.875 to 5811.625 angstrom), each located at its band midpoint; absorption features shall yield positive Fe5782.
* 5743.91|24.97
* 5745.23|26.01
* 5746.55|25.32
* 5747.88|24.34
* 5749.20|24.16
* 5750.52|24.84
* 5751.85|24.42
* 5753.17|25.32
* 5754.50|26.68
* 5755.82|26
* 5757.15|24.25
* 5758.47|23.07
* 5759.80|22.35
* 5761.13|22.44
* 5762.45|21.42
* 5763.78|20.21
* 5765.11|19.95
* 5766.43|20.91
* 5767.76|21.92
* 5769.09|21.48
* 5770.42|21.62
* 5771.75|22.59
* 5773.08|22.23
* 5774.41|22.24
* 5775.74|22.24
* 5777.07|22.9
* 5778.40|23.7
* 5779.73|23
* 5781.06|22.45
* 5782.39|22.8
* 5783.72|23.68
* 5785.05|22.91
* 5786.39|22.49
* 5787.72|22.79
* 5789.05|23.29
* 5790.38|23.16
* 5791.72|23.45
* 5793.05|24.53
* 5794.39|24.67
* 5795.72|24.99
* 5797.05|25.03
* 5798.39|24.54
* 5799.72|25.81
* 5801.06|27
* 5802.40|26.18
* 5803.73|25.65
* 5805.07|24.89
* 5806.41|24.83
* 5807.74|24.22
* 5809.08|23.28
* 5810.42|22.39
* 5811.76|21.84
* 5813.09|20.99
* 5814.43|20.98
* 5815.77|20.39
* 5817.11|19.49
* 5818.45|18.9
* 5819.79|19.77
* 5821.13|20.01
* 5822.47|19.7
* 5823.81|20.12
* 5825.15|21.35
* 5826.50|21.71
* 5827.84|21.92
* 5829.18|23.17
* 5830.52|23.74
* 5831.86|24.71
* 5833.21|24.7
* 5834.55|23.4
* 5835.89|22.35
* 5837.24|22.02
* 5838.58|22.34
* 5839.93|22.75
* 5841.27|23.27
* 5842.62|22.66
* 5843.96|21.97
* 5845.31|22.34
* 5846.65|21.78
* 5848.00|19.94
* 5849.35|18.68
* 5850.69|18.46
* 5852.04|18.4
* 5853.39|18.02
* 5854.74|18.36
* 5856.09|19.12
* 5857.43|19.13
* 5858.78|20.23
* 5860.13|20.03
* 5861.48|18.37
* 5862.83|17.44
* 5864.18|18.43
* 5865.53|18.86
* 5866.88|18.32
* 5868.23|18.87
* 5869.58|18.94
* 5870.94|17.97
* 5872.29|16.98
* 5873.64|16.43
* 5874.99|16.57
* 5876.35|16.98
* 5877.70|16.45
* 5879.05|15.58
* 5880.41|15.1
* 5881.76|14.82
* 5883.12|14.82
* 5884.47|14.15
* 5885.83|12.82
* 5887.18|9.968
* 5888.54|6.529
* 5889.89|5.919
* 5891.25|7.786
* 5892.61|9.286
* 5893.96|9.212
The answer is -0.19 angstrom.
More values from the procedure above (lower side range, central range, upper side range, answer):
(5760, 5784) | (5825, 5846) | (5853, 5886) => -4.20 angstrom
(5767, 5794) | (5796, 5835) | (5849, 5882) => -3.80 angstrom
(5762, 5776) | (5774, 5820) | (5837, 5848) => -3.03 angstrom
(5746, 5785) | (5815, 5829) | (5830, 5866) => 0.69 angstrom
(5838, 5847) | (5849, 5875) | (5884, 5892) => -2.77 angstrom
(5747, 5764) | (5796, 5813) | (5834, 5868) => -1.92 angstrom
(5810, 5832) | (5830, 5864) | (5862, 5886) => -3.38 angstrom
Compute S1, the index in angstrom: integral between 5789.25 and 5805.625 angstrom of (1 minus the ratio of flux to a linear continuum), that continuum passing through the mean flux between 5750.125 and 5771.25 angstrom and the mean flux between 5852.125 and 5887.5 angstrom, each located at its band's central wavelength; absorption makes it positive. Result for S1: -3.13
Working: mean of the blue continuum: 22.9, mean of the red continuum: 17.1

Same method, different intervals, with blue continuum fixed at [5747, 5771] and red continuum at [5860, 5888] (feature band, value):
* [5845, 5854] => -0.9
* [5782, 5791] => -0.6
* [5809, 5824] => -0.6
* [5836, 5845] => -2.0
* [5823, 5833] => -1.8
